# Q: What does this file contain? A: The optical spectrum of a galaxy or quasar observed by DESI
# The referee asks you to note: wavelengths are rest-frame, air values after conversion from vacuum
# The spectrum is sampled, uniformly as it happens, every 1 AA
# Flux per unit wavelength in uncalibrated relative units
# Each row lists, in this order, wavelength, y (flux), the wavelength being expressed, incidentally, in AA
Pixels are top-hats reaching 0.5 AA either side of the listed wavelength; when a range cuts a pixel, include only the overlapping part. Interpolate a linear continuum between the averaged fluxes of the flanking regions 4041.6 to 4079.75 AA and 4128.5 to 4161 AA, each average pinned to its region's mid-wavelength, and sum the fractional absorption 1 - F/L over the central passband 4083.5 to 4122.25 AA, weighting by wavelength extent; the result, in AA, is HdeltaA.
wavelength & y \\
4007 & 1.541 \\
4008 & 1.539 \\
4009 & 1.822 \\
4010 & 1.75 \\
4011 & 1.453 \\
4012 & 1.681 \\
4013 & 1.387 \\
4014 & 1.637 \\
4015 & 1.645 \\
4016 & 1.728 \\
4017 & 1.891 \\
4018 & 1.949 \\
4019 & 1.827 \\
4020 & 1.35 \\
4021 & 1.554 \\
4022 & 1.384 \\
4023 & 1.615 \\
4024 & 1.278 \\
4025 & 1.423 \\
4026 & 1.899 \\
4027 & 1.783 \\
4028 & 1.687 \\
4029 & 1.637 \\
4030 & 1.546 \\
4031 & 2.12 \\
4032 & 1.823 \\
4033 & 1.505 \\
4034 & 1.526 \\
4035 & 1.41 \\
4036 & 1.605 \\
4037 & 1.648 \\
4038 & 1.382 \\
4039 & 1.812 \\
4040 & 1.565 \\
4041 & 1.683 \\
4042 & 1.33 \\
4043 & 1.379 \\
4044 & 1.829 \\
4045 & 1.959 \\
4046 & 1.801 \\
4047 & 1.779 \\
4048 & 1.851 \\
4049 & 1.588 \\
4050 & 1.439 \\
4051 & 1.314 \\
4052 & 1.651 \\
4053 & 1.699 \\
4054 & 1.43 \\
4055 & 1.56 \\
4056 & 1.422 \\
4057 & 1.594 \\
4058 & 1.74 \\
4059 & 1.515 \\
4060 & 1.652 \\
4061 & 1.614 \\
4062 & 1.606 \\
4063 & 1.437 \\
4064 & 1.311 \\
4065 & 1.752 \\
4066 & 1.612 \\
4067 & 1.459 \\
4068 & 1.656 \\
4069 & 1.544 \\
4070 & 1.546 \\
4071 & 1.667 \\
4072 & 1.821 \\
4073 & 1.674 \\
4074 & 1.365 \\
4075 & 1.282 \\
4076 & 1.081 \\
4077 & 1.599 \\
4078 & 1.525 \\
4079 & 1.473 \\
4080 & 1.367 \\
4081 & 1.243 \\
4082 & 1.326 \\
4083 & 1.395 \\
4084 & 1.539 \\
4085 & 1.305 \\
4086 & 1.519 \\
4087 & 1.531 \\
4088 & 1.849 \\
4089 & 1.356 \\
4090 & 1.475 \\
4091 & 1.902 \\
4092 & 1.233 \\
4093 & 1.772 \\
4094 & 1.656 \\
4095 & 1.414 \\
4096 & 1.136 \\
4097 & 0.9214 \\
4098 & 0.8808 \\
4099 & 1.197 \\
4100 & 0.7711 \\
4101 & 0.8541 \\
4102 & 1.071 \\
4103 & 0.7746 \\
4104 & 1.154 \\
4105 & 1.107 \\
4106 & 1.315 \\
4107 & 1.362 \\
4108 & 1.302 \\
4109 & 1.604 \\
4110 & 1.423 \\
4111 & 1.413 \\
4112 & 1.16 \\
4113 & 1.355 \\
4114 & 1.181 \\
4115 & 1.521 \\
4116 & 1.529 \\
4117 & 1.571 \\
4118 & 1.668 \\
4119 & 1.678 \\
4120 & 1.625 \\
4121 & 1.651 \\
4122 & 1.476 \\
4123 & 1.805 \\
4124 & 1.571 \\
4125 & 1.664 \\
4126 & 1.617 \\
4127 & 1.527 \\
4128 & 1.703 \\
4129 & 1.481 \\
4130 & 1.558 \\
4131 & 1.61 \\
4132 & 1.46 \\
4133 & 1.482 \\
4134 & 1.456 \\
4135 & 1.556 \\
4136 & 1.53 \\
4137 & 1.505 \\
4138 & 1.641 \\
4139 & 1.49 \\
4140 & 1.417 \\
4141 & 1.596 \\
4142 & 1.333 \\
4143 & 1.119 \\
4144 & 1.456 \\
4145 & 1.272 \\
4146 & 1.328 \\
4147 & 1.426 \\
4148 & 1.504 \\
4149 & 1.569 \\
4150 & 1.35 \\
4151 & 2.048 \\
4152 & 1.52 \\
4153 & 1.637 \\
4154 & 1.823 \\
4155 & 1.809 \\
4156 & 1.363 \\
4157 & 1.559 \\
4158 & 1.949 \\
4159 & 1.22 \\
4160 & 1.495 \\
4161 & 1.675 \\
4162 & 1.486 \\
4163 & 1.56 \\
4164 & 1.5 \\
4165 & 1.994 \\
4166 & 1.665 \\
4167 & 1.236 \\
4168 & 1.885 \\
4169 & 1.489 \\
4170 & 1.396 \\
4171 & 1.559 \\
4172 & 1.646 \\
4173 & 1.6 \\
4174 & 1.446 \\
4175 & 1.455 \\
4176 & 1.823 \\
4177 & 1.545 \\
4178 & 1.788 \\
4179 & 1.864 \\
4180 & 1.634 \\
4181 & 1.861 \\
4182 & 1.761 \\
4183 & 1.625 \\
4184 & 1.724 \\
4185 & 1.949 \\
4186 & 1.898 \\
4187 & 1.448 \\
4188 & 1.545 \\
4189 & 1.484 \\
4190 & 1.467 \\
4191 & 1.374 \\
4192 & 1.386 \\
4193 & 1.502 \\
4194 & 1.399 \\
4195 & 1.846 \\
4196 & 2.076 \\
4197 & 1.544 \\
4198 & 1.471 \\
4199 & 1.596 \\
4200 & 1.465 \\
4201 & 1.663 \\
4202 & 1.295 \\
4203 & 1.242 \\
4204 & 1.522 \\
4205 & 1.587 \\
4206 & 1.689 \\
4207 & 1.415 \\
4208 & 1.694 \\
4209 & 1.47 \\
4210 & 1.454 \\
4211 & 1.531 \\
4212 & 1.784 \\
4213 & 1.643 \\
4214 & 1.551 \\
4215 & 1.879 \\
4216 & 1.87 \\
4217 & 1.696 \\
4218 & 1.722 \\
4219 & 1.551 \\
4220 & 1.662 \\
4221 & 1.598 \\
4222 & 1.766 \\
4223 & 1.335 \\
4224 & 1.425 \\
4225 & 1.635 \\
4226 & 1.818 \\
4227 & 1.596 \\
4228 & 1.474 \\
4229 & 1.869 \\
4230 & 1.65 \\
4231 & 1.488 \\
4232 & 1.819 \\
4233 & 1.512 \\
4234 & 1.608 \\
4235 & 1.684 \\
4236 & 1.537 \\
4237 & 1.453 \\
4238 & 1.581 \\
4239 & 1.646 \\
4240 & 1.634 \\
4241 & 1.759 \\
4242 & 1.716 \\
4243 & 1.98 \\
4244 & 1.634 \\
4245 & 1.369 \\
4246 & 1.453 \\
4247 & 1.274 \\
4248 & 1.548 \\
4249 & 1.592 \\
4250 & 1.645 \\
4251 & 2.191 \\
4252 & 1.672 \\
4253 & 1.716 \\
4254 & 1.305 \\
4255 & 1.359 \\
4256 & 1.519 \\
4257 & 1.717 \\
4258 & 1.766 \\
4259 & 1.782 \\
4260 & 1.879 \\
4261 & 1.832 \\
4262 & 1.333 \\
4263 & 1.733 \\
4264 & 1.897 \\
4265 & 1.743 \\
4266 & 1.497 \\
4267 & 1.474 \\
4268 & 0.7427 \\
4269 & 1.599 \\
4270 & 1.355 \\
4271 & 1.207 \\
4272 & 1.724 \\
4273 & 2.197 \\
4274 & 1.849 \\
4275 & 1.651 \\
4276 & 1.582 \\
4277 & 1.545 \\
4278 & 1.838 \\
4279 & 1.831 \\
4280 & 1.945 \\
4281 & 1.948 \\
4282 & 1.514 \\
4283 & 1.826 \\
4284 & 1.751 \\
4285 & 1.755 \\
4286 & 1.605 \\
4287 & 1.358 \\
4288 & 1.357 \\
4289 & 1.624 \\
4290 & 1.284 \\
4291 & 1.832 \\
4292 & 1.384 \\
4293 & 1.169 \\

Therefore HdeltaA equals 4.48 AA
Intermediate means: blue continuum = 1.57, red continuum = 1.52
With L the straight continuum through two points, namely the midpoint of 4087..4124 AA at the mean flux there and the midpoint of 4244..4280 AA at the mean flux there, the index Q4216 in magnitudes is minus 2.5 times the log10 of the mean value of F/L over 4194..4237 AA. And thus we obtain -0.04 mag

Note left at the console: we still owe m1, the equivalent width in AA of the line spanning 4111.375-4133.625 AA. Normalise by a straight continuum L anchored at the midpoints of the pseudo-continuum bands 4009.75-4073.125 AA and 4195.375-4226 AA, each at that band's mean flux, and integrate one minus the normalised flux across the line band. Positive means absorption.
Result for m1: 0.94 AA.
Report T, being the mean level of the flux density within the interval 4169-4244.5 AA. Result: 1.62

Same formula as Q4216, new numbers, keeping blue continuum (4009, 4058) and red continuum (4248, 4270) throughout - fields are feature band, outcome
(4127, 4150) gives 0.10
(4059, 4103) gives 0.14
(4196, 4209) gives 0.05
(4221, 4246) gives -0.01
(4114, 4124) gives 0.02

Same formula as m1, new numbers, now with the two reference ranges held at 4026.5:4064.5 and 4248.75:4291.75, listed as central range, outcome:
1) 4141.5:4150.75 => 1.3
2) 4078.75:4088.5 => 1.0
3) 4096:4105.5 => 3.8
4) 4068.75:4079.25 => 0.7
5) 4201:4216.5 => 0.5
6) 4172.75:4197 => -0.2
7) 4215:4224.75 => 0.0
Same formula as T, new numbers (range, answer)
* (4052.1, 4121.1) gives 1.43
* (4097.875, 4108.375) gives 1.08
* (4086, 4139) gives 1.43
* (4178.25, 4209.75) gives 1.6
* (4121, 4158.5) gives 1.55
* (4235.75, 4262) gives 1.63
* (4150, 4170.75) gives 1.61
